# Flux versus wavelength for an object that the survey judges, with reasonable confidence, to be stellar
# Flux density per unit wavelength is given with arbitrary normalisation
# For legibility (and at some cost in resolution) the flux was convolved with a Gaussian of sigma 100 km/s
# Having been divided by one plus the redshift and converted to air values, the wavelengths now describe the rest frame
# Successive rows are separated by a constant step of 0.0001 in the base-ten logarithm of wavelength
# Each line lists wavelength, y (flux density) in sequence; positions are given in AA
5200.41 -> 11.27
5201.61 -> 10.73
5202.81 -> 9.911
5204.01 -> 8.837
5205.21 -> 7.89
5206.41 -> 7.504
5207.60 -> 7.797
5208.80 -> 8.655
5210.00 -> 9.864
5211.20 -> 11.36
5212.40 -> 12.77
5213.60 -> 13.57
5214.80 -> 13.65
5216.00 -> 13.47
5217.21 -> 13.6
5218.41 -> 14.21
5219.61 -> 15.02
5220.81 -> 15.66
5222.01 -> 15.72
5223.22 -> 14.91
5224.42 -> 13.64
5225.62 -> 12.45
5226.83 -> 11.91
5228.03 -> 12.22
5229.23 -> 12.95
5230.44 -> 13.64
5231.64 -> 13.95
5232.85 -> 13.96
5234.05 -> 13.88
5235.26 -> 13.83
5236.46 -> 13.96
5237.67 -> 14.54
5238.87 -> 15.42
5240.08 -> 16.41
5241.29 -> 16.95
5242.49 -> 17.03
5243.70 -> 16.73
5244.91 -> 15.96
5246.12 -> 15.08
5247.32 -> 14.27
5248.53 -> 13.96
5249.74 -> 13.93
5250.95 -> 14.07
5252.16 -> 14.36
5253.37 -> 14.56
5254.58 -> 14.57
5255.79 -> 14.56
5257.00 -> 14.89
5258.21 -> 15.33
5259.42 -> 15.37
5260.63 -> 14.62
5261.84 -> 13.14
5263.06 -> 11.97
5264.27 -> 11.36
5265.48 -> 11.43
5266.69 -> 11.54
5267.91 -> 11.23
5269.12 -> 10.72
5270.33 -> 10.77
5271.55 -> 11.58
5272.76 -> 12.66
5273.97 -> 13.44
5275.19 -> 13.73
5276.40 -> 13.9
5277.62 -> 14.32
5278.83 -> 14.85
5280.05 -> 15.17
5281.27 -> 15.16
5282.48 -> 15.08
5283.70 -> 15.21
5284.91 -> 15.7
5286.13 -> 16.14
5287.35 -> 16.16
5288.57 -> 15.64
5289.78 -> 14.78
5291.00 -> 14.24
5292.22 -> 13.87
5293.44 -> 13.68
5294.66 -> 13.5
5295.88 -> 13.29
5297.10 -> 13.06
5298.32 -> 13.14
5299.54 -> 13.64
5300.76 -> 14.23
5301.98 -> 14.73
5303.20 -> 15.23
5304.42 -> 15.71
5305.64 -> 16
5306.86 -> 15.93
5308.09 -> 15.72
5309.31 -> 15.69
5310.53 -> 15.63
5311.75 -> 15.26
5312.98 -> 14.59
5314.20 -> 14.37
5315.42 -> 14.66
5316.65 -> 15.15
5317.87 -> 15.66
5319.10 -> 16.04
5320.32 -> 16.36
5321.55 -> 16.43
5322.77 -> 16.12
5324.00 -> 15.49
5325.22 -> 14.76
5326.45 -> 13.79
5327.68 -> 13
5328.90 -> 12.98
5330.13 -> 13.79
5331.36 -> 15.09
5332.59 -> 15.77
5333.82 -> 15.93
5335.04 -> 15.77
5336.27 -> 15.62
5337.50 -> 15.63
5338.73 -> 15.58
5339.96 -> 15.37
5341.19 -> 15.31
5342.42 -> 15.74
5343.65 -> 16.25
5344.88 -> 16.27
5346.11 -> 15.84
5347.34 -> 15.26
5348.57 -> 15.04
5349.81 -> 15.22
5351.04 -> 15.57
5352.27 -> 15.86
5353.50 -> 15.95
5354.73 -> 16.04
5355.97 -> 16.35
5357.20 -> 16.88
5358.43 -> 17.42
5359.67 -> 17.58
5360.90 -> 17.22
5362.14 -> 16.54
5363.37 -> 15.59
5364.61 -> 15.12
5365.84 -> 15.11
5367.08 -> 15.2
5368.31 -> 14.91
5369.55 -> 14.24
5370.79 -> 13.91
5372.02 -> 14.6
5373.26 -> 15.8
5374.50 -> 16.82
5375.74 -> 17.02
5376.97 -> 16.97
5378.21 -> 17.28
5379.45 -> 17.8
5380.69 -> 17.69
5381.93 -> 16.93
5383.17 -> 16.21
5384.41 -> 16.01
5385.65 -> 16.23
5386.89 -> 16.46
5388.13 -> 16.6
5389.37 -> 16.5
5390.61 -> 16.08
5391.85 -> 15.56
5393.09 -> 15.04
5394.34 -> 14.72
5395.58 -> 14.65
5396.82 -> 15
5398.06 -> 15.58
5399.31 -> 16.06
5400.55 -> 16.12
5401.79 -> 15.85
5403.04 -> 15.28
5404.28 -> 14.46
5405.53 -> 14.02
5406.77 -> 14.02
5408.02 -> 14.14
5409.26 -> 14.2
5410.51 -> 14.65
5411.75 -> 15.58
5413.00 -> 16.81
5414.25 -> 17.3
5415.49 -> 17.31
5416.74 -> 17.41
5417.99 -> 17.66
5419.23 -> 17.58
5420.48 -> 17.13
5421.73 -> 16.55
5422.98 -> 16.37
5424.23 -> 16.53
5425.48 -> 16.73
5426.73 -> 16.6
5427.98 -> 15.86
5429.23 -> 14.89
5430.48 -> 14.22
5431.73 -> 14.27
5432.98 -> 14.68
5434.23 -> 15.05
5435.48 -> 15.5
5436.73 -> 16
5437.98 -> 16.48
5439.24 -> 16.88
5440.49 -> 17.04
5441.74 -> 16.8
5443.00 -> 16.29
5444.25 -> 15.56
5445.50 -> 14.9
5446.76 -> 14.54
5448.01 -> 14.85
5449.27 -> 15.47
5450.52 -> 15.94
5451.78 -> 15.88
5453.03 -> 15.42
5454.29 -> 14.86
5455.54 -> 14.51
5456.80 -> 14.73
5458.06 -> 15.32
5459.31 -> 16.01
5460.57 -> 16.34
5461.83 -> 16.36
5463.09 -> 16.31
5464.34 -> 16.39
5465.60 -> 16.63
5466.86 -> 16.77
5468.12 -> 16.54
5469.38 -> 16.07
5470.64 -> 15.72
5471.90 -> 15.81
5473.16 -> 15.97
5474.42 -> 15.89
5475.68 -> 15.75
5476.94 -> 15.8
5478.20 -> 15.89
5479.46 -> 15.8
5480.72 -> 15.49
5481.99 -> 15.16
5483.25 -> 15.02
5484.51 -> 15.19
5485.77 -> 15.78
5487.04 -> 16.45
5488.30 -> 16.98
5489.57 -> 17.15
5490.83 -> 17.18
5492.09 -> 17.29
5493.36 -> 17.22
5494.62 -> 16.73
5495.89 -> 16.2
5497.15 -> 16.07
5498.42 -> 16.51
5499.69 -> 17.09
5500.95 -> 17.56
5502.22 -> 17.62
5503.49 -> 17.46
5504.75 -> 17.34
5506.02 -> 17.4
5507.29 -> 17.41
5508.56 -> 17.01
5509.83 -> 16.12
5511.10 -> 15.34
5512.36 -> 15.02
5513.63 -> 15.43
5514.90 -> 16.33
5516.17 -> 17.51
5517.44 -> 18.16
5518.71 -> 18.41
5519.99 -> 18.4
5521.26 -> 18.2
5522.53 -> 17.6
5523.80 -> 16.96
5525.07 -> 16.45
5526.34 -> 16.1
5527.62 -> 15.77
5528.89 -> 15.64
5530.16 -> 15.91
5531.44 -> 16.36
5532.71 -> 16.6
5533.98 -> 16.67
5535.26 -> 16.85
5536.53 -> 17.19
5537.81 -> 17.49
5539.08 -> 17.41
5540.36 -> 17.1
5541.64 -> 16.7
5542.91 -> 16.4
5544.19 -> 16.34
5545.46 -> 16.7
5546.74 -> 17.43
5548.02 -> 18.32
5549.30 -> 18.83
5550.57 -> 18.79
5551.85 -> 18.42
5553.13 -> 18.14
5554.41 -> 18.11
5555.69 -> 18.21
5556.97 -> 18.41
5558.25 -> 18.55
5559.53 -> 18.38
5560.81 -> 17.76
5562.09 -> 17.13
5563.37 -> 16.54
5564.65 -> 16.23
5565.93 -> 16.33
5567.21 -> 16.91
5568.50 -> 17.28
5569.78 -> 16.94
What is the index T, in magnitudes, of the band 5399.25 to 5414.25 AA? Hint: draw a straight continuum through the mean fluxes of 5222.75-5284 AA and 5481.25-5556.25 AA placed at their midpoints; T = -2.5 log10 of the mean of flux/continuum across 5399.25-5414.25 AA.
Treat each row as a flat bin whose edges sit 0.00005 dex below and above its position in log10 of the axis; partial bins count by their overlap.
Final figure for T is 0.04 mag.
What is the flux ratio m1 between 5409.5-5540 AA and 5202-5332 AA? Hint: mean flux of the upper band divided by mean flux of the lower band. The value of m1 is 1.17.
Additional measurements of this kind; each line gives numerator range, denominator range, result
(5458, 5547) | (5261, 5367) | 1.12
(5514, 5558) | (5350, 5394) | 1.07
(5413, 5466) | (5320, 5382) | 1.02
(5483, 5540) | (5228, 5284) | 1.20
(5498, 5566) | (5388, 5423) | 1.09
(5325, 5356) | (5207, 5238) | 1.17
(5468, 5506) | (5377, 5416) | 1.03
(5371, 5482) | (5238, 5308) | 1.11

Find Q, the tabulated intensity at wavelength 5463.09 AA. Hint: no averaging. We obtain 16.31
